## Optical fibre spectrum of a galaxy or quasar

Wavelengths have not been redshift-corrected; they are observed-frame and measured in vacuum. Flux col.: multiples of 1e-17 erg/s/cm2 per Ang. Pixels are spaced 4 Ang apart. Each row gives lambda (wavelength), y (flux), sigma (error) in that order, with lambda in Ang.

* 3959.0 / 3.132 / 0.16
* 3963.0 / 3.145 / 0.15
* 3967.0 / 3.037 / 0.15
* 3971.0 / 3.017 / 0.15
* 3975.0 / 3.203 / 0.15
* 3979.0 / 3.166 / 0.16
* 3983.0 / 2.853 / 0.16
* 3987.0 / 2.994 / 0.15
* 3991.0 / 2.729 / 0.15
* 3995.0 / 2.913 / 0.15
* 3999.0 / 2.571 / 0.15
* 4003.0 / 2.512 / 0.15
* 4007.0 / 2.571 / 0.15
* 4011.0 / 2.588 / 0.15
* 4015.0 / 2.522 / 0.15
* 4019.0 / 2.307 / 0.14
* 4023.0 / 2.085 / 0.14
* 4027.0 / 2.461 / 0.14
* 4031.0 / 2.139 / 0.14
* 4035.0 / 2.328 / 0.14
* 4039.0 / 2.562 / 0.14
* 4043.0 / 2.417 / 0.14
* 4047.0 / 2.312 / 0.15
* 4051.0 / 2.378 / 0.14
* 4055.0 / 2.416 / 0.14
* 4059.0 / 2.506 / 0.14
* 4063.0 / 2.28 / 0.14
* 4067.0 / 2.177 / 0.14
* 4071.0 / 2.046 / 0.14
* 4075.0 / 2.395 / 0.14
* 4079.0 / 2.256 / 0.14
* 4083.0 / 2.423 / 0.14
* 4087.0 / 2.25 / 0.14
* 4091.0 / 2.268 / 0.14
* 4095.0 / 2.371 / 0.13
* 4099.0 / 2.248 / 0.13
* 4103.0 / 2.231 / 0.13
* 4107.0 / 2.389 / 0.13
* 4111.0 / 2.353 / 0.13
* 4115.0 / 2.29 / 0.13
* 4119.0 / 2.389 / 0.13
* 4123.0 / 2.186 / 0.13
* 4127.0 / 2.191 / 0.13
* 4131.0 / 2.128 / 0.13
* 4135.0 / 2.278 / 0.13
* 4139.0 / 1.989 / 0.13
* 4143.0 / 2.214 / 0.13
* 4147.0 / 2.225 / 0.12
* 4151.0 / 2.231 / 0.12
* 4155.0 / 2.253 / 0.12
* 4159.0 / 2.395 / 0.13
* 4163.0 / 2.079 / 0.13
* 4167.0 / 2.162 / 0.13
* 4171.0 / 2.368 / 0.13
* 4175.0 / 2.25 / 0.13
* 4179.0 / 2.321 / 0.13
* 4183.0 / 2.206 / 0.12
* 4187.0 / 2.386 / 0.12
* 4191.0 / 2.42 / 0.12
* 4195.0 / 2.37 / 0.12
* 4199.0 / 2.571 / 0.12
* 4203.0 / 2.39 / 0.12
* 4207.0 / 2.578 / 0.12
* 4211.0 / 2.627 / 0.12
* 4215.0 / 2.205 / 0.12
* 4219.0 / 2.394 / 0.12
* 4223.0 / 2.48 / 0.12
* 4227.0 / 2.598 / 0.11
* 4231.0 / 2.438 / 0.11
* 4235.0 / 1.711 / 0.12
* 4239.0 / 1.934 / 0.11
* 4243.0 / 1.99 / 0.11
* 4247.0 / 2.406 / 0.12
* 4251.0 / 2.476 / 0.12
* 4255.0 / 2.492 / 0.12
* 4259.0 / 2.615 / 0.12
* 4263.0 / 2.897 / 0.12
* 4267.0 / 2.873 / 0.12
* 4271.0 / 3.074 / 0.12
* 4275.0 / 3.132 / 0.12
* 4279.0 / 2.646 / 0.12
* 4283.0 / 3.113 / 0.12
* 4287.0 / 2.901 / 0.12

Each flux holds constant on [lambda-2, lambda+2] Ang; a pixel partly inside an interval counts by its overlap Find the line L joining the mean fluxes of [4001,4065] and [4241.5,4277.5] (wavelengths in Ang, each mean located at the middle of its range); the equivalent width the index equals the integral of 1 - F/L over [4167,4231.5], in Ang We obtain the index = 4.8 Ang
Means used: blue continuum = 2.4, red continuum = 2.67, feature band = 2.4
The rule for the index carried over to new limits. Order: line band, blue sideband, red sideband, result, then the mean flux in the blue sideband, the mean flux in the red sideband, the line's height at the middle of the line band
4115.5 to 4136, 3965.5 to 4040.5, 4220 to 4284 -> 2.9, 2.66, 2.54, 2.6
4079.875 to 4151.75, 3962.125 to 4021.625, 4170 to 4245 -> 7.6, 2.79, 2.33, 2.53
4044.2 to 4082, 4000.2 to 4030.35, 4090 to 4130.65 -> 0.7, 2.43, 2.29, 2.36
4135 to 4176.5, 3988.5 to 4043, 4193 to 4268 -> 3.8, 2.49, 2.42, 2.44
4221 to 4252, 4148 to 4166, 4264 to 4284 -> 5.4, 2.23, 2.96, 2.73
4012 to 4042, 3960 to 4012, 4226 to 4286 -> 5.1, 2.88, 2.56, 2.83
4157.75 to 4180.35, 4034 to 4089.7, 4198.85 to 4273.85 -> 1.5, 2.34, 2.47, 2.42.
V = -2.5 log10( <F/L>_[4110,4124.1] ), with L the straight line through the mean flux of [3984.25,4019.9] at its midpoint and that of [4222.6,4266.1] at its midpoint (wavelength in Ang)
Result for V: 0.095 mag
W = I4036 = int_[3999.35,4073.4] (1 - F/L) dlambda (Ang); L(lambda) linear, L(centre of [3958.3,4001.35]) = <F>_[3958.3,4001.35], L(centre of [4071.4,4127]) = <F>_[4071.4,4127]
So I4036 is 7.8 Ang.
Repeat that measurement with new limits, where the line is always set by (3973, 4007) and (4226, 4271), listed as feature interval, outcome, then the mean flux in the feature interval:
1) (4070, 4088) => 2.8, 2.29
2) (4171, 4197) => 2.1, 2.33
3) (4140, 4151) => 1.7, 2.2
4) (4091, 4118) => 3.5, 2.31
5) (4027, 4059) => 4.4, 2.38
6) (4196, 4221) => 0.4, 2.46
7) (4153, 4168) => 2.0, 2.23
